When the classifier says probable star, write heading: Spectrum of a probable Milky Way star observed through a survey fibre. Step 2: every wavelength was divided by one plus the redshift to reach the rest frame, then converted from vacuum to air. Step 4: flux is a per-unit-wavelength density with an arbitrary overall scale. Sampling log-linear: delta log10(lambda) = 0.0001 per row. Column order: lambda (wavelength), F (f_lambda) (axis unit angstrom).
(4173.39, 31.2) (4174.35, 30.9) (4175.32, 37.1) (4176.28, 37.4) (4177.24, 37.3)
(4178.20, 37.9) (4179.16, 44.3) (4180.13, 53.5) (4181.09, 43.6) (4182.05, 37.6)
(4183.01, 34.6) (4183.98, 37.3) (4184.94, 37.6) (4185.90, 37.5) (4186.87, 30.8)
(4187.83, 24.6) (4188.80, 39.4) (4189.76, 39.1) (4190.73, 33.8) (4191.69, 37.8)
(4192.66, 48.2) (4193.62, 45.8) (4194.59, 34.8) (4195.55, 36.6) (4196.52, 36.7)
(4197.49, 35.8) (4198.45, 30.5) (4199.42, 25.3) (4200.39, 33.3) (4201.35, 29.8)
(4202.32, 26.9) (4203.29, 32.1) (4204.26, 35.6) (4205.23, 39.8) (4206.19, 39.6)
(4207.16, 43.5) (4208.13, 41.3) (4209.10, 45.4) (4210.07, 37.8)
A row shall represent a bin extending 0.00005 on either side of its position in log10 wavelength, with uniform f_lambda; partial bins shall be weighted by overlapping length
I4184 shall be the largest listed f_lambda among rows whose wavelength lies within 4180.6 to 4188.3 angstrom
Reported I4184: 43.6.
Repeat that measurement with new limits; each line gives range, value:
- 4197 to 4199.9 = 35.8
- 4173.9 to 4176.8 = 37.4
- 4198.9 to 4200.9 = 33.3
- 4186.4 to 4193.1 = 48.2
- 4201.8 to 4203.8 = 32.1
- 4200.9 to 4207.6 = 43.5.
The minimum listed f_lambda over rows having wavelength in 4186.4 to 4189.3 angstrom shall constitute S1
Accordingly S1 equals 24.6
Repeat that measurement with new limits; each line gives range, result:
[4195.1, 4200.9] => 25.3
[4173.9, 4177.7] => 30.9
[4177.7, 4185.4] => 34.6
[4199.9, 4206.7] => 26.9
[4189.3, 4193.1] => 33.8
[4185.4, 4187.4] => 30.8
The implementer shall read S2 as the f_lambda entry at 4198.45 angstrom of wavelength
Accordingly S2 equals 30.5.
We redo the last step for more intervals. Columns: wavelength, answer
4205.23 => 39.8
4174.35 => 30.9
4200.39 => 33.3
